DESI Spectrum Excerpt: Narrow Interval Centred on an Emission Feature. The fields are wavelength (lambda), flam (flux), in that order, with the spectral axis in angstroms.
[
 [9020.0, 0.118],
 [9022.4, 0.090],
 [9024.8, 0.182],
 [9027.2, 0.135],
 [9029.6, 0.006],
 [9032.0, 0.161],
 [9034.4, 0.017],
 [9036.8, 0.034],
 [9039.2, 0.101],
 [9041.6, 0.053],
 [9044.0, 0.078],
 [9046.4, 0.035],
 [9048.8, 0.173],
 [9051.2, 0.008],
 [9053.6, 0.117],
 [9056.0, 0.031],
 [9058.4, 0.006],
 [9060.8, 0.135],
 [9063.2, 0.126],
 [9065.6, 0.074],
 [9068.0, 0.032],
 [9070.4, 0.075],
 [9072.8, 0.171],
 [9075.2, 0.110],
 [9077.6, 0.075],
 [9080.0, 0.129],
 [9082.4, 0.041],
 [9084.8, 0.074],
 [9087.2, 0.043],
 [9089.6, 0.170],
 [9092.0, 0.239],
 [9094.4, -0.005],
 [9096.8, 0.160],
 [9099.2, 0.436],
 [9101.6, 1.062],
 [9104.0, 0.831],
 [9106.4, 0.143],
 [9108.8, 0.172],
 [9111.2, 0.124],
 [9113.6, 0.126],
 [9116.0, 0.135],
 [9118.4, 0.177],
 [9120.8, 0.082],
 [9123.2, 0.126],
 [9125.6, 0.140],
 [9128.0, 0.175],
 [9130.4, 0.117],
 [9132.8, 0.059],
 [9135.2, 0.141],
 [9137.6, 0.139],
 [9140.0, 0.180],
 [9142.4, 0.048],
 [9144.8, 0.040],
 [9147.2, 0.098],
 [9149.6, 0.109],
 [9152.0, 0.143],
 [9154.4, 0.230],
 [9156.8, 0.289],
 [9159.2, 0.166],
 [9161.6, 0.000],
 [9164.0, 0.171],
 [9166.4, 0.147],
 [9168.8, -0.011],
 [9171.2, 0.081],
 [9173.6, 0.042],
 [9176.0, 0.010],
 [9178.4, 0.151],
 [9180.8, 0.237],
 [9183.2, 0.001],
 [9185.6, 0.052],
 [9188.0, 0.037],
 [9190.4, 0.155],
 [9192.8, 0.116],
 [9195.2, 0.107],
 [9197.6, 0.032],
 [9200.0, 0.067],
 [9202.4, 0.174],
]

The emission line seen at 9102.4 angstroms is [O III]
